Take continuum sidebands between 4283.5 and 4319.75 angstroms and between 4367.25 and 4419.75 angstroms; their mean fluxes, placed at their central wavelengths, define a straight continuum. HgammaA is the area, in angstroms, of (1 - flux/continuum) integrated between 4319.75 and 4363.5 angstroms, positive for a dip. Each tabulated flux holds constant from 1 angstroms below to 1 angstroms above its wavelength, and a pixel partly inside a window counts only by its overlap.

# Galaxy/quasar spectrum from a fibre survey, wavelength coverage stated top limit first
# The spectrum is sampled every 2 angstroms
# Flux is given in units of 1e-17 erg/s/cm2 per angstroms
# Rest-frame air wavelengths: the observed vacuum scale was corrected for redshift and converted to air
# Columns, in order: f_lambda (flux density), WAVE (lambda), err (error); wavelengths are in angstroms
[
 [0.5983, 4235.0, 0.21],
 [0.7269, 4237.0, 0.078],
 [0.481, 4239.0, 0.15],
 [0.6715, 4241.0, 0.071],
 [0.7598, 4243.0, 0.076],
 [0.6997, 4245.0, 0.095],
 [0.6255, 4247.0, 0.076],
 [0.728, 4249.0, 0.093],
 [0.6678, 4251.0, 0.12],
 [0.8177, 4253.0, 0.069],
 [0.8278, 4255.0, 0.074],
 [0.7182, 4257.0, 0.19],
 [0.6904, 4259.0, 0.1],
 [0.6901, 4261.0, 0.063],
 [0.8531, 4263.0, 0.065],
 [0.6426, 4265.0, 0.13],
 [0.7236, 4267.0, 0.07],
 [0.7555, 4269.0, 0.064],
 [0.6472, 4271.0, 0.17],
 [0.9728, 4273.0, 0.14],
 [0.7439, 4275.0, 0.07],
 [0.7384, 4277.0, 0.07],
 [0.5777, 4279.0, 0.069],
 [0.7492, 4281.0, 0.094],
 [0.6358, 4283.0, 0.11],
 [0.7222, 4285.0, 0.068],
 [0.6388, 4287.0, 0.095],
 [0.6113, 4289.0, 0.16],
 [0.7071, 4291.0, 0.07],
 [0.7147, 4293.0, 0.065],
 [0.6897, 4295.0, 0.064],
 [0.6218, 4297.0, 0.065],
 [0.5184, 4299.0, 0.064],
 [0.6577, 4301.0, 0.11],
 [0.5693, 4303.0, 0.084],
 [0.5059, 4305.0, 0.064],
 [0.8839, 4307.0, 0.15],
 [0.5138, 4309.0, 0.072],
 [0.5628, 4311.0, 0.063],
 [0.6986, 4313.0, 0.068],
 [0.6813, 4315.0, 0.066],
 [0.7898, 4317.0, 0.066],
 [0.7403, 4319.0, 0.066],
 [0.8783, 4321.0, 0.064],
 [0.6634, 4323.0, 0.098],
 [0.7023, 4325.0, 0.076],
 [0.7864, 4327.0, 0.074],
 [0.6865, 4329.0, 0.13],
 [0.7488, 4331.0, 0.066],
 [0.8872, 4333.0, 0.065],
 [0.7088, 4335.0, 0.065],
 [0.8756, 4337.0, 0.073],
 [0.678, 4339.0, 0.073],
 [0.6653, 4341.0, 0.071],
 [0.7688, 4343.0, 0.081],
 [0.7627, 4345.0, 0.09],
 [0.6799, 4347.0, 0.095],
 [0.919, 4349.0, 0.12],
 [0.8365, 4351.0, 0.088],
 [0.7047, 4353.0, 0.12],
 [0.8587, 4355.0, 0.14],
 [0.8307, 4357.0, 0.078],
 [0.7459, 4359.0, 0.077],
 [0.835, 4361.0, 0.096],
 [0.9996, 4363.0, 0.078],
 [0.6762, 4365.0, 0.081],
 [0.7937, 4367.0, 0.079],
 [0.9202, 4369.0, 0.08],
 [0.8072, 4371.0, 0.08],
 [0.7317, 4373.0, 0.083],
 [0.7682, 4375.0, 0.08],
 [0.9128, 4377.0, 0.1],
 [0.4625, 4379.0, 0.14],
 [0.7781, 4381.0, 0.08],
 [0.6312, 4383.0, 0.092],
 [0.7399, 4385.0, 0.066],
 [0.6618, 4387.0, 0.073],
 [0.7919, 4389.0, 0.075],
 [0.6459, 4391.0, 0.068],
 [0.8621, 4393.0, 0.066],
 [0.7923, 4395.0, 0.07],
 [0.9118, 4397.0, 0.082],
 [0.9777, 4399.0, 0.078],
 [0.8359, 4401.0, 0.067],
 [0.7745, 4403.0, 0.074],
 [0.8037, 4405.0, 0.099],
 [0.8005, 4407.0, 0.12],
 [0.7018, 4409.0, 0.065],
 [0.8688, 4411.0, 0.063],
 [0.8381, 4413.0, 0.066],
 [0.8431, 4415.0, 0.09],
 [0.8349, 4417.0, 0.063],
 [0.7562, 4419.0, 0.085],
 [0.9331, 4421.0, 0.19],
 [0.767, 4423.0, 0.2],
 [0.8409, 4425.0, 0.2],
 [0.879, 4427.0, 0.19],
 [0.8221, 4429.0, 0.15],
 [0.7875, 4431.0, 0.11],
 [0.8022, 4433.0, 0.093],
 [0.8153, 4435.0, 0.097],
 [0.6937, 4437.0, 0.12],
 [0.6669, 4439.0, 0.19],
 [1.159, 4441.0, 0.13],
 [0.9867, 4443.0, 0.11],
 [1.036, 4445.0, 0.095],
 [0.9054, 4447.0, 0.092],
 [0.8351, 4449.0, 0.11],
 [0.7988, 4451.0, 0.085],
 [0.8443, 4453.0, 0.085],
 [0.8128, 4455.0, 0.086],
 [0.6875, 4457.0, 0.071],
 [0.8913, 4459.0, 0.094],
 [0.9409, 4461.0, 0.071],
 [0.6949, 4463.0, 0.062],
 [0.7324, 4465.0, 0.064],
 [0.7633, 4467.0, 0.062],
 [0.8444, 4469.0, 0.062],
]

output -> -4.1 angstroms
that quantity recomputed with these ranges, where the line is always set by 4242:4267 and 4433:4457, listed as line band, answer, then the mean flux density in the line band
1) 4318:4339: 0.4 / 0.763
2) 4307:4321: 1.3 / 0.695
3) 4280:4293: 1.2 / 0.68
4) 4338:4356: 0.6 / 0.764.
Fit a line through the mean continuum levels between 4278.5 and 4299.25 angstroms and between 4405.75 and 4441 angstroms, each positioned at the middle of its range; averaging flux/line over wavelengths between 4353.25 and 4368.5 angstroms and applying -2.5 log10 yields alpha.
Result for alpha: -0.105 mag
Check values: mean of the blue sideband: 0.66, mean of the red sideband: 0.813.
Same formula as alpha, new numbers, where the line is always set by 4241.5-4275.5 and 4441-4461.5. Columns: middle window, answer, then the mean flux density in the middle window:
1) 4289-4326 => 0.16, 0.671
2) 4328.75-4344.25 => 0.06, 0.756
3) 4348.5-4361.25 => 0.00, 0.814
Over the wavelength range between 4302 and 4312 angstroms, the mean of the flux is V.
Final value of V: 0.607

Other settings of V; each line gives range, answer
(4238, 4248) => 0.647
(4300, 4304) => 0.613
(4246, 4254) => 0.71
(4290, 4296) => 0.704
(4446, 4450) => 0.87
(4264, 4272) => 0.692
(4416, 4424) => 0.823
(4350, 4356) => 0.8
